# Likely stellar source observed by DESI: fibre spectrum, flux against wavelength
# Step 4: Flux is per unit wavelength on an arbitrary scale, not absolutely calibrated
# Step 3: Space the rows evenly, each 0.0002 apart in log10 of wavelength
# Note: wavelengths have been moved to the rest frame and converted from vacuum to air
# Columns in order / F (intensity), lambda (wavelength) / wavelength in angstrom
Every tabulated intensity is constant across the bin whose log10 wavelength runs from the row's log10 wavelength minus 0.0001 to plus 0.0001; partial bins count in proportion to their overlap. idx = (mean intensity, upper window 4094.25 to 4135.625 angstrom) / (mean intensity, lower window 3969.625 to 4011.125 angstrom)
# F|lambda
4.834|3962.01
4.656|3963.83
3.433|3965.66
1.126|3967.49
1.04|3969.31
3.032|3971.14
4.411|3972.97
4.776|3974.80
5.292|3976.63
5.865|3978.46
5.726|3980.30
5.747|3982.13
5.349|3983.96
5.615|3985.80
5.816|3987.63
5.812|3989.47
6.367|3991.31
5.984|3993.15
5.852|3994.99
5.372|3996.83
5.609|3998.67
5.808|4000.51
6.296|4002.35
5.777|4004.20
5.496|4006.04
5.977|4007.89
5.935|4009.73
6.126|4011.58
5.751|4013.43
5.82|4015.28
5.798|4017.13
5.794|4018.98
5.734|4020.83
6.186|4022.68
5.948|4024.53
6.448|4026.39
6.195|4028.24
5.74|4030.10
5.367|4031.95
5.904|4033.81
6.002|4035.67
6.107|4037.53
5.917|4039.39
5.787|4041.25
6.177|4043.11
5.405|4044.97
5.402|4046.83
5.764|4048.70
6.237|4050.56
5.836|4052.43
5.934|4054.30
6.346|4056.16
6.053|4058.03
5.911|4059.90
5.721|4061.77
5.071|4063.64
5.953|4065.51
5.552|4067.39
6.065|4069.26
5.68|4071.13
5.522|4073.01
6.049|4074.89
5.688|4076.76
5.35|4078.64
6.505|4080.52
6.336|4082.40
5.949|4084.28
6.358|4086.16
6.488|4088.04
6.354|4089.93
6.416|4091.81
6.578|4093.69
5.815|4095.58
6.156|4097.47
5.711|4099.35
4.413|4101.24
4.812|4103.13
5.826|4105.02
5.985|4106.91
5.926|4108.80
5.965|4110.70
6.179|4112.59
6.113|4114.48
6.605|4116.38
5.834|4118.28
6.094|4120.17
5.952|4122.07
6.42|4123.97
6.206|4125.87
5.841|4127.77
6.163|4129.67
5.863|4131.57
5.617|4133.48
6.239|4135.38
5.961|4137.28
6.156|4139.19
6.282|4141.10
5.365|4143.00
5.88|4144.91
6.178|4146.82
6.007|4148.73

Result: 1.08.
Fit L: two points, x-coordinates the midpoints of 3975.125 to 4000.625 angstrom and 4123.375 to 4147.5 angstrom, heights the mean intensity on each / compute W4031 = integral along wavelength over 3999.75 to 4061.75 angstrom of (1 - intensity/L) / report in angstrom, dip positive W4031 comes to -1.22 angstrom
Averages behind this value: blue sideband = 5.7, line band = 5.91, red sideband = 6.01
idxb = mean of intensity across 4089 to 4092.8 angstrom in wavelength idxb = 6.4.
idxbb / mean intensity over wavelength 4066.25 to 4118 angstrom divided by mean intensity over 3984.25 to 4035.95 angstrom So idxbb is 1.01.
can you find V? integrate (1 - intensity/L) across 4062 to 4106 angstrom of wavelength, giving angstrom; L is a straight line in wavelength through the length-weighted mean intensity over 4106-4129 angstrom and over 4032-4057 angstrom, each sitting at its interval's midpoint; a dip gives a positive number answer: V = 1.1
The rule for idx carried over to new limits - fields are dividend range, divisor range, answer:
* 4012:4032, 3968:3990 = 1.24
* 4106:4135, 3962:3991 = 1.33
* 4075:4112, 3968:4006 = 1.13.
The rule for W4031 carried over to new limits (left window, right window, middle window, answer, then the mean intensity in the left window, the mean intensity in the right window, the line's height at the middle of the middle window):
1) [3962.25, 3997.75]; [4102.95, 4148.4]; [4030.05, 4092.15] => -5.0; 4.81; 6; 5.47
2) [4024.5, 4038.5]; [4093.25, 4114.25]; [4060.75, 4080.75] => 0.5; 5.96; 5.75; 5.85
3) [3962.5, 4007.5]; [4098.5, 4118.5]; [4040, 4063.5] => -1.9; 5.02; 5.76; 5.42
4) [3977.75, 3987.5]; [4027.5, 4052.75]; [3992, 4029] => -0.9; 5.67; 5.84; 5.75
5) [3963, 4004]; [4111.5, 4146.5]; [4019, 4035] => -1.9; 4.97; 6.05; 5.29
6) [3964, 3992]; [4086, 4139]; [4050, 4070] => -1.5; 4.62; 5.99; 5.46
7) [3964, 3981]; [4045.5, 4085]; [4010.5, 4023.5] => -2.9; 3.87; 5.85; 4.82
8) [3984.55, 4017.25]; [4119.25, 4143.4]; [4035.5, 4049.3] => 0.2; 5.84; 6.03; 5.9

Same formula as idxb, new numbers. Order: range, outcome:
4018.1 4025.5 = 5.92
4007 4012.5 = 6.02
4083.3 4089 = 6.26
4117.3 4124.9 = 6.08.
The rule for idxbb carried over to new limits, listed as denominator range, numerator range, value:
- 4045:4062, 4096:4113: 0.96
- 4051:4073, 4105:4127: 1.05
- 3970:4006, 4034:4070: 1.07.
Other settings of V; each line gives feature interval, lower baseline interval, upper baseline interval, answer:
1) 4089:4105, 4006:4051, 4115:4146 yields 0.53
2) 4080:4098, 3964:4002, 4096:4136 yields -1.88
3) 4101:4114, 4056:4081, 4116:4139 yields 0.65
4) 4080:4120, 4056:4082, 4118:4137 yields -0.57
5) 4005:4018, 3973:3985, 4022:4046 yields -0.31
